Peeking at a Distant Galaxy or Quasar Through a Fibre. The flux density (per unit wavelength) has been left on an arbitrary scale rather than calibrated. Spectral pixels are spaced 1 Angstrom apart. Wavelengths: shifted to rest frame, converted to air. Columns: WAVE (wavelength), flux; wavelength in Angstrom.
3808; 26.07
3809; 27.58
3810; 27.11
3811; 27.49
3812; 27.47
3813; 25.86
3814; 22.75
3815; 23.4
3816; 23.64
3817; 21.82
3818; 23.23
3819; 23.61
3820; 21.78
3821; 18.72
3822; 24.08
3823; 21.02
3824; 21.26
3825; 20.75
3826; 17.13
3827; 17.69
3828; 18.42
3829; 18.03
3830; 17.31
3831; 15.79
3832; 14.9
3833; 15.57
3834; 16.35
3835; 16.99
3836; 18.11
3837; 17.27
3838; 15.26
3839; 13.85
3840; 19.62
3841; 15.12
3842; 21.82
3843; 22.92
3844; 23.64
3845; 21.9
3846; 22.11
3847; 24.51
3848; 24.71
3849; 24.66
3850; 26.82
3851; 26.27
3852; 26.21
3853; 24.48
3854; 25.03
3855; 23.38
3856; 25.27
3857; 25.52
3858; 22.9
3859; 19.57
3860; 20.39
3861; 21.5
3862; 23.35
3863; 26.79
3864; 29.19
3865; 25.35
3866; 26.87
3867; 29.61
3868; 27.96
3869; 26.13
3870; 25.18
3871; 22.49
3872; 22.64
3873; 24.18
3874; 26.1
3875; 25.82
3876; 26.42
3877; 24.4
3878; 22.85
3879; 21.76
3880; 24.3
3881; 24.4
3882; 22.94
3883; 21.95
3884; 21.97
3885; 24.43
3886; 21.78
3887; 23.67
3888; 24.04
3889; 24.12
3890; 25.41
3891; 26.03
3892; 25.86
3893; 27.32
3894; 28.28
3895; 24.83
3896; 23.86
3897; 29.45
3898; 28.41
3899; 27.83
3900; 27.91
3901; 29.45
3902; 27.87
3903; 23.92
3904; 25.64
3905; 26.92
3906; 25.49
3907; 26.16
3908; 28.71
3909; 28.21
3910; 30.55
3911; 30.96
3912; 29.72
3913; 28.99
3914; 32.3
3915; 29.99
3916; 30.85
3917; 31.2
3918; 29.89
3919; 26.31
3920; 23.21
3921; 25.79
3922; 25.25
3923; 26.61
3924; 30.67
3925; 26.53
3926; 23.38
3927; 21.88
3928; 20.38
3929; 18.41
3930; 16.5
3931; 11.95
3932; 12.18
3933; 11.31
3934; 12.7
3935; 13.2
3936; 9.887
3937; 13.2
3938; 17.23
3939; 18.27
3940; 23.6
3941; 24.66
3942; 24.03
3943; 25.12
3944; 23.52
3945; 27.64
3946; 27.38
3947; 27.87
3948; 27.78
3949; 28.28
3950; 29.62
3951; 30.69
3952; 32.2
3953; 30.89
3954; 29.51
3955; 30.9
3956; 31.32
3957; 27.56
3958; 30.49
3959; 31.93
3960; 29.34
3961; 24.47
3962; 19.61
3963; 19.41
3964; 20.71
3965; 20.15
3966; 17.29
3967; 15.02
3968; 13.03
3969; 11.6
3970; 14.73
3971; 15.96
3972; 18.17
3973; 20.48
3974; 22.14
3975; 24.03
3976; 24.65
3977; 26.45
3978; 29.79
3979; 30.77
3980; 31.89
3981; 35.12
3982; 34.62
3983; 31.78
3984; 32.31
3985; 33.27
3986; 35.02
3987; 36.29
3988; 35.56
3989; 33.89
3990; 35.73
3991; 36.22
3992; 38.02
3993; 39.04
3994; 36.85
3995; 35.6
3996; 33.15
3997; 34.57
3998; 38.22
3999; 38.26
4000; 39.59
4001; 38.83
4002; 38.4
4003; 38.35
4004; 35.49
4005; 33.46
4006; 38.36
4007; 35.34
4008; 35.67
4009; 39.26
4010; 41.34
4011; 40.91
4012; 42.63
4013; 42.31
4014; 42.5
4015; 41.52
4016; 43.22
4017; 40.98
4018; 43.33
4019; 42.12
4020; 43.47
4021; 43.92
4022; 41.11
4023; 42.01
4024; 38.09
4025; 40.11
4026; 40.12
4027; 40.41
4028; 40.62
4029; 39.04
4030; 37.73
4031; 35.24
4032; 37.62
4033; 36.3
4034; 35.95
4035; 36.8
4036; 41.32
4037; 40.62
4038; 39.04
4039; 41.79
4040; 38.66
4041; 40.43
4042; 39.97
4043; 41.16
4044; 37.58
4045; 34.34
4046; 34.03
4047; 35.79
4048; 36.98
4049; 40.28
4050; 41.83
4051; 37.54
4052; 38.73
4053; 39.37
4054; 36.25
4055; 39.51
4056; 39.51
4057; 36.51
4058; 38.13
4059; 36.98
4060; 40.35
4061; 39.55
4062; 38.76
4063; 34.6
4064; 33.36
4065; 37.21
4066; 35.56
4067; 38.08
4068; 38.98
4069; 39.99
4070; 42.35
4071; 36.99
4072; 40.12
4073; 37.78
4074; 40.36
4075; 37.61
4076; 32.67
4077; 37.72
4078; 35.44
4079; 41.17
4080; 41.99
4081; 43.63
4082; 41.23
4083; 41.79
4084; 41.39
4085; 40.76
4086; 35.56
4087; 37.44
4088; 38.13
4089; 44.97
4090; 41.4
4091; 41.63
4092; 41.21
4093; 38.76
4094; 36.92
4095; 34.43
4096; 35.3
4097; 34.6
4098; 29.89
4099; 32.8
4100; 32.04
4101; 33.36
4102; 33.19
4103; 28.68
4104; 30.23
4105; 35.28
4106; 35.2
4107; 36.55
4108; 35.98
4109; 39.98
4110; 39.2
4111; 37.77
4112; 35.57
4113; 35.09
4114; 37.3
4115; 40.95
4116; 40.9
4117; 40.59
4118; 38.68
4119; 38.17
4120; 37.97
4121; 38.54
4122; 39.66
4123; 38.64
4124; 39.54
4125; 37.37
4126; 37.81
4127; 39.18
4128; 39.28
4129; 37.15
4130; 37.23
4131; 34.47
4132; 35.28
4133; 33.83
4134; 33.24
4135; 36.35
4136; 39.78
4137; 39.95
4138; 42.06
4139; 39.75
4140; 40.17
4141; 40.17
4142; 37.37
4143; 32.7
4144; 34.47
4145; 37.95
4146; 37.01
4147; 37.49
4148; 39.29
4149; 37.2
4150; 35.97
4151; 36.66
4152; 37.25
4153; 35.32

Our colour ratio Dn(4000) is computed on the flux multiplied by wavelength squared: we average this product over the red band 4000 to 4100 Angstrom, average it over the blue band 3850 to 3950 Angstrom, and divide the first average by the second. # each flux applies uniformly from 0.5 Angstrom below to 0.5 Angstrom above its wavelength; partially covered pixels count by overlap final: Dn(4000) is 1.70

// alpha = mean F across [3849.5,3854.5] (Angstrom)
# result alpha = 25.8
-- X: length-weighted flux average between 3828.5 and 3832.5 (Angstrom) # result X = 16.5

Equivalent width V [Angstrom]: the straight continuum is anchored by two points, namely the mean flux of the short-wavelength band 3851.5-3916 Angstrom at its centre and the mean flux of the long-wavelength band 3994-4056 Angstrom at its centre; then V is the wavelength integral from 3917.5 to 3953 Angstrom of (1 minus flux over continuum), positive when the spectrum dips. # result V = 9.3 Angstrom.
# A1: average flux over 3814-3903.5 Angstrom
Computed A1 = 23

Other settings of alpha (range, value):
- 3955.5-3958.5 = 29.8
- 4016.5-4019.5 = 42.1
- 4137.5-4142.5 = 39.9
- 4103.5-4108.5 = 34.6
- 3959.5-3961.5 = 26.9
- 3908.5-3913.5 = 29.7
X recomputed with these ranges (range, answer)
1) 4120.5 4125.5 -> 38.8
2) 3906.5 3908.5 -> 27.4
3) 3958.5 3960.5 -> 30.6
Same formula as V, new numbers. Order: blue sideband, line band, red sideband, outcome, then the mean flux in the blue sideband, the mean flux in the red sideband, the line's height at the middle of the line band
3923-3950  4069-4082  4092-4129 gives -2.2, 21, 36.6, 33.5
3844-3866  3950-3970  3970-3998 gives 3.5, 24.3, 31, 29.8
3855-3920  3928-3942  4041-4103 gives 6.2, 26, 37.9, 29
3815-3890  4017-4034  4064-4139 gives -3.6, 22.3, 37.7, 33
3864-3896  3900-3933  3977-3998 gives 2.8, 24.9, 34.4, 28.1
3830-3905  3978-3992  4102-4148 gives -2.0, 23.6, 37.3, 29.8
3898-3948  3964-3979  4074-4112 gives 4.3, 24.2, 37.2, 27.9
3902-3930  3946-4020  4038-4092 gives 1.7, 26.8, 38.8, 32.2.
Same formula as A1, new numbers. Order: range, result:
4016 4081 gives 38.9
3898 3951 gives 24.5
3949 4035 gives 33.1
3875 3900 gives 24.9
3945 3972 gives 24.5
